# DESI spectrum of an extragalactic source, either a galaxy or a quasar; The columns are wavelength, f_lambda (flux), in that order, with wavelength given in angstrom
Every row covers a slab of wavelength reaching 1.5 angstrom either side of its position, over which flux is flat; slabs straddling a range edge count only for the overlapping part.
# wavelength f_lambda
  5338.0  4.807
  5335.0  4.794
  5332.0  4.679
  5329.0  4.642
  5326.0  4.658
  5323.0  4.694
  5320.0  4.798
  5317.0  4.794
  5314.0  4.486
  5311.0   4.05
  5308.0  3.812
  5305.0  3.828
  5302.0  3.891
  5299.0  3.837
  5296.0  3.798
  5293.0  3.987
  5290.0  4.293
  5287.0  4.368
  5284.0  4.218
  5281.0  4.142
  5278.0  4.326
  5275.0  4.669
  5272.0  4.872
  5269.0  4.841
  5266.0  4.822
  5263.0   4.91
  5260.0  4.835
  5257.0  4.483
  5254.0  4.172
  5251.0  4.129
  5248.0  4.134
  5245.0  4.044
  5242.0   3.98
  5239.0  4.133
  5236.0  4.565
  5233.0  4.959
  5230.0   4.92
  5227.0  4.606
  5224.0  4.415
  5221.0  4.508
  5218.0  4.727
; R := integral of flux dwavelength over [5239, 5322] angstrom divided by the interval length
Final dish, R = 4.31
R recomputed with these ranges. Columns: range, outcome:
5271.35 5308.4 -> 4.15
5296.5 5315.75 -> 3.98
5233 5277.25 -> 4.48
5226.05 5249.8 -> 4.41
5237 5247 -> 4.08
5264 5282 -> 4.63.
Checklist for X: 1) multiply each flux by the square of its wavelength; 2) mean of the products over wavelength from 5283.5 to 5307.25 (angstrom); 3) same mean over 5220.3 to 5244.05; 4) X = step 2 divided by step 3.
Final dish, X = 0.91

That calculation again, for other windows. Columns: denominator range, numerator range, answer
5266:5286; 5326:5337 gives 1.06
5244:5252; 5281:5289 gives 1.05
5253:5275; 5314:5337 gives 1.02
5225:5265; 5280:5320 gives 0.95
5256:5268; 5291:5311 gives 0.83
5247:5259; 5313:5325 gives 1.13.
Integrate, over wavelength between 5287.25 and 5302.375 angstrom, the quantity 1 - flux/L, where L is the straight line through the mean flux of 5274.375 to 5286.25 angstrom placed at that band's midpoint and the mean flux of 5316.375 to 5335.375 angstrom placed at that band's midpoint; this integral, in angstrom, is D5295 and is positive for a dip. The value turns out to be 1.5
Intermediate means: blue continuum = 4.32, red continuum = 4.72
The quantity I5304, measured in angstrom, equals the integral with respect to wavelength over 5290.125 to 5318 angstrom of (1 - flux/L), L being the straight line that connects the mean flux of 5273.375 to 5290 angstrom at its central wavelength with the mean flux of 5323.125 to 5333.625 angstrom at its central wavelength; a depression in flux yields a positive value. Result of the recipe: 2.77 angstrom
